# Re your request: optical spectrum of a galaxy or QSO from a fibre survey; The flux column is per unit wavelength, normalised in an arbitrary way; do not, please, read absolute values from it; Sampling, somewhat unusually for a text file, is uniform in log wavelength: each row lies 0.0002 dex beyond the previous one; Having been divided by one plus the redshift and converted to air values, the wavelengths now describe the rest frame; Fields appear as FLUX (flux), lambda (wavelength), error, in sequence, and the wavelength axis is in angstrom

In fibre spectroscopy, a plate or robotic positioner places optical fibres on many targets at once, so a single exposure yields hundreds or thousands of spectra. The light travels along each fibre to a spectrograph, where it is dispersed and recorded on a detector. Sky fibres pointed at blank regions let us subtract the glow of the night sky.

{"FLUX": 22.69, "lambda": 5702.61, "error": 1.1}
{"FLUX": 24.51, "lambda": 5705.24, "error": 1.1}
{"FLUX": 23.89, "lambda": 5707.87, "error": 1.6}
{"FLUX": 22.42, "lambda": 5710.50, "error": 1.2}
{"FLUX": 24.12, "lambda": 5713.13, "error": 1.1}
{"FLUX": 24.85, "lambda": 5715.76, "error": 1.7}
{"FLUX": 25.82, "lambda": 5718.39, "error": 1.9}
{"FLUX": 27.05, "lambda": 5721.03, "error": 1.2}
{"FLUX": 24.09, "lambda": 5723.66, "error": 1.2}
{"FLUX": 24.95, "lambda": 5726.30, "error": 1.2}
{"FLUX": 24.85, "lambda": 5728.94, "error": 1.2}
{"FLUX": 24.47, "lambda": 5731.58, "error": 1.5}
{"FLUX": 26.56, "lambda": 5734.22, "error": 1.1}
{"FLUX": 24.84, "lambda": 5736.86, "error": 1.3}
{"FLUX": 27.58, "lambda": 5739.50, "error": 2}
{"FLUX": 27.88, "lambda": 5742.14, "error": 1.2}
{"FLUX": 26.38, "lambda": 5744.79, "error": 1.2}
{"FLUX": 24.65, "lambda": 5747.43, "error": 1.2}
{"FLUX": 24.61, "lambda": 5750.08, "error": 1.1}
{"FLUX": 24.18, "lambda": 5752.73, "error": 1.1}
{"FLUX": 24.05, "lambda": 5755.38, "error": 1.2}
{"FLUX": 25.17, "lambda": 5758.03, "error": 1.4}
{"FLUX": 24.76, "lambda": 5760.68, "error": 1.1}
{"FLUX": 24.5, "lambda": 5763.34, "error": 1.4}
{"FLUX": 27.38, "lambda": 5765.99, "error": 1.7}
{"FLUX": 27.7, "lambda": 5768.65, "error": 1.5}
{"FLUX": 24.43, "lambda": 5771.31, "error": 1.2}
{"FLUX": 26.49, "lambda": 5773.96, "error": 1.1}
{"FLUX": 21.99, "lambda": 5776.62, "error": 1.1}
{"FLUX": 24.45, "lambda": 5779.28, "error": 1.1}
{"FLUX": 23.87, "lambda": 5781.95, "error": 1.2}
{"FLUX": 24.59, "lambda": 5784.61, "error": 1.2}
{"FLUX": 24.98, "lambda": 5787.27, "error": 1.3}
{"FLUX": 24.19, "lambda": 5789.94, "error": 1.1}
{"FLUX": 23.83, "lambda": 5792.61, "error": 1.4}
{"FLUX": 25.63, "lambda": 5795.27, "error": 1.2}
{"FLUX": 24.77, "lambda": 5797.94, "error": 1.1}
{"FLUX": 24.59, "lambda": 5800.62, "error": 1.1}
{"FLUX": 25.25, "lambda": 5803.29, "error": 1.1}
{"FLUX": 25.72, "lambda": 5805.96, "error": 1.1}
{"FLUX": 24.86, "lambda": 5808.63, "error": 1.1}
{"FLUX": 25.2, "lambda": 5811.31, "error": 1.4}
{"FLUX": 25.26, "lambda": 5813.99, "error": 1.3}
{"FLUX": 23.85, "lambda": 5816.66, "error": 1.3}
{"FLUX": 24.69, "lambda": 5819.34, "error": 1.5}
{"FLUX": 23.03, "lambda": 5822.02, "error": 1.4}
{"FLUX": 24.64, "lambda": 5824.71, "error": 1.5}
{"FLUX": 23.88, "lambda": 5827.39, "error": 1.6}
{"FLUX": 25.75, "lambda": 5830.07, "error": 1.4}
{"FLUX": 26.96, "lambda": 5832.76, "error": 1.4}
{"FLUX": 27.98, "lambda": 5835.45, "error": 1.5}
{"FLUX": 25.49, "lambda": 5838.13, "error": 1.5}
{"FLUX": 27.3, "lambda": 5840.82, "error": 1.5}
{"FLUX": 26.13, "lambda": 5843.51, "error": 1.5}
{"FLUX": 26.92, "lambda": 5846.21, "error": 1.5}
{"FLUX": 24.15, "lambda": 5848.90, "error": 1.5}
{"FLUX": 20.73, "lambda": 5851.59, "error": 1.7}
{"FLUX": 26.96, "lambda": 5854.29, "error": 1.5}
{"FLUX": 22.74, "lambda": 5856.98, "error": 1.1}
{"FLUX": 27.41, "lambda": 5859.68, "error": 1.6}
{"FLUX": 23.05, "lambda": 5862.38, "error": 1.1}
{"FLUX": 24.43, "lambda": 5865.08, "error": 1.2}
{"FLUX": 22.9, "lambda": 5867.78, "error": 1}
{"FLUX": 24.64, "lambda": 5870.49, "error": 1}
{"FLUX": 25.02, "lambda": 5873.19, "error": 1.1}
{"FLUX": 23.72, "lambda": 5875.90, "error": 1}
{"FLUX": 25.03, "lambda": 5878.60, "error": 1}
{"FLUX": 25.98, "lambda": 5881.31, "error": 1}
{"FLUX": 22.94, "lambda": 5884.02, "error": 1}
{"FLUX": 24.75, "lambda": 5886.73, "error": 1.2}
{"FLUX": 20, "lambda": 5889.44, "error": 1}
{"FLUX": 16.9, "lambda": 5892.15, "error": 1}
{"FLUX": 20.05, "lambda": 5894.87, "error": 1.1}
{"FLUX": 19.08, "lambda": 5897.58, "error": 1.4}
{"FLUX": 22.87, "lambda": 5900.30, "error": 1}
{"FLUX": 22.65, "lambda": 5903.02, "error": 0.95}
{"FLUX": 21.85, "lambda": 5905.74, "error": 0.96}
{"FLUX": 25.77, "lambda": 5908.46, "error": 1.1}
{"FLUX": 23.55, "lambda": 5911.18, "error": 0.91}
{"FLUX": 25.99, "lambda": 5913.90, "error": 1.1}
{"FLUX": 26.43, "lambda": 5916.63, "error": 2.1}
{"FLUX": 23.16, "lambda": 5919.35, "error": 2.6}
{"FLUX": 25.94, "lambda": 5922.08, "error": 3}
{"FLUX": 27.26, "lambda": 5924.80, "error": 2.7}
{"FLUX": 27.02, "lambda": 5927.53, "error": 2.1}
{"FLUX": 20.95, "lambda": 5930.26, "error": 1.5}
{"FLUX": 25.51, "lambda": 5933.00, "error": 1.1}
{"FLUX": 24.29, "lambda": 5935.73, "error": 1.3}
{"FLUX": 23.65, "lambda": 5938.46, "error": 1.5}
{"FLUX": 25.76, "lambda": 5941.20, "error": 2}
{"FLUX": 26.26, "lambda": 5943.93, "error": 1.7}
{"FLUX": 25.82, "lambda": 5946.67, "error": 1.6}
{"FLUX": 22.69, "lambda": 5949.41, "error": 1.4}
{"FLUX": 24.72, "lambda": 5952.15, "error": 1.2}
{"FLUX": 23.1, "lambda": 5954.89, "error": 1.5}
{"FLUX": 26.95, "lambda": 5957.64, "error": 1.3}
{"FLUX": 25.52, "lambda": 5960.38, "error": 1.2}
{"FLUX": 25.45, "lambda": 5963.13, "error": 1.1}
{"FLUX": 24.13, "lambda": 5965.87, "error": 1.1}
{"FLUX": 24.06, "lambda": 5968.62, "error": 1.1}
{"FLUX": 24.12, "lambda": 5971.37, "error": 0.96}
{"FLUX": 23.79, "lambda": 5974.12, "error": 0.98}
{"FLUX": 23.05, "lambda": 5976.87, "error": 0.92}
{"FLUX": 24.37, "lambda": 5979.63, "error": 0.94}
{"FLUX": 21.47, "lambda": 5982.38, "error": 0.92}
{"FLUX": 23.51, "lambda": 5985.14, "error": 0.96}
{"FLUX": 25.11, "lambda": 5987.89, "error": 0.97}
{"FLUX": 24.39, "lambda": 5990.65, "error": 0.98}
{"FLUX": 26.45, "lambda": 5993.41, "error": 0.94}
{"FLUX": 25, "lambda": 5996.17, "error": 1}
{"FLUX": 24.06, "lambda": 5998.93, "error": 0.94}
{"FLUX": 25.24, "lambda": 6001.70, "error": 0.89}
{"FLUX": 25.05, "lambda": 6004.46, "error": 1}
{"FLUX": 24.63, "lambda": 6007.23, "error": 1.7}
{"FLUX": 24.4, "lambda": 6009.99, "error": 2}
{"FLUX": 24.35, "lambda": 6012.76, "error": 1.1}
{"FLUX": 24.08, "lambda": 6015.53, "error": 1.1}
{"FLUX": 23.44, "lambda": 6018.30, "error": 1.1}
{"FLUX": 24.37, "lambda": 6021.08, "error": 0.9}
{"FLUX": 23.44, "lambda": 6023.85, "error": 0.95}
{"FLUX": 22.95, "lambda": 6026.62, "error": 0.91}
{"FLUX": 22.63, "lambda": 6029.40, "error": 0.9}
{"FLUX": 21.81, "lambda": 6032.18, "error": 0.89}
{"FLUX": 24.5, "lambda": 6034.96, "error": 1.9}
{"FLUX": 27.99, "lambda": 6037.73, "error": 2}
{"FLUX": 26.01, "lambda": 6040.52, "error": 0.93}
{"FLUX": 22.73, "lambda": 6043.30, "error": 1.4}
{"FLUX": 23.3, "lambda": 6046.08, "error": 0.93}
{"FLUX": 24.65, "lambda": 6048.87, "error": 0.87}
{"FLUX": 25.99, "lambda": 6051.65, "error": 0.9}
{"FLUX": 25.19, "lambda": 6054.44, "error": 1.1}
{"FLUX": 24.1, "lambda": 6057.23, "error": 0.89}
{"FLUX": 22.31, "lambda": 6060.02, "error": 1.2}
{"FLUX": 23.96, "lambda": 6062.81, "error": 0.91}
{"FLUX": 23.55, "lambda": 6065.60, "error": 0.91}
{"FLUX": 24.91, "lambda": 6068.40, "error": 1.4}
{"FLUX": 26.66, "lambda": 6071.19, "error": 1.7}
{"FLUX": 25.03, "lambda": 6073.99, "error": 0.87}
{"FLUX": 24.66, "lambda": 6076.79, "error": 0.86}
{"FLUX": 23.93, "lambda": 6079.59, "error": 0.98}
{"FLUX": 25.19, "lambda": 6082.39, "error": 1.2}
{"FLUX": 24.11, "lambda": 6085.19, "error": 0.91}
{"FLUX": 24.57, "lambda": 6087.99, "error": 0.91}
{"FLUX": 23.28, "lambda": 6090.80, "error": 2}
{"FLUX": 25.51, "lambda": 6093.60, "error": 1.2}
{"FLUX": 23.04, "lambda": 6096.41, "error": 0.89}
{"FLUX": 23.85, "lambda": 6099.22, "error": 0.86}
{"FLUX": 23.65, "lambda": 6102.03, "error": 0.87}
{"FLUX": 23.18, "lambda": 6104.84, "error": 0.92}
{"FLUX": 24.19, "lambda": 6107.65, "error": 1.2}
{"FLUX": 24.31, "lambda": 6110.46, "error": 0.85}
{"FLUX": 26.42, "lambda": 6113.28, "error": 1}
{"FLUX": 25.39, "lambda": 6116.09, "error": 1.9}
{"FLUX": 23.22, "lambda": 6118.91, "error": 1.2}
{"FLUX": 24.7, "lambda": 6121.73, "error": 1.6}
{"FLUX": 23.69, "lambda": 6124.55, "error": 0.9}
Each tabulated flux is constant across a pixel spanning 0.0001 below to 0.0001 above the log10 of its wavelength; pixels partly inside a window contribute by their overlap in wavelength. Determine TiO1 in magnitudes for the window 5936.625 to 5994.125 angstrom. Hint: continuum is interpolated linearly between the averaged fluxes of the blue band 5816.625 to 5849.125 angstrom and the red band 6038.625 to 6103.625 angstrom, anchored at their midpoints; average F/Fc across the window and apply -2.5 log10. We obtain 0.02 mag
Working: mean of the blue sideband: 25.5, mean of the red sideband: 24.4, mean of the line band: 24.5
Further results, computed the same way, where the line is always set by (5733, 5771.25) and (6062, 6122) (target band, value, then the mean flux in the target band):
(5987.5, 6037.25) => 0.02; 24.3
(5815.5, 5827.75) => 0.06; 24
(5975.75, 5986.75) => 0.08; 23.1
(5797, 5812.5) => 0.02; 25.1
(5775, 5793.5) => 0.07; 24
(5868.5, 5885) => 0.03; 24.5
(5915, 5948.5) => -0.01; 25.1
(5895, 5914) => 0.11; 22.7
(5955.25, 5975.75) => 0.01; 24.7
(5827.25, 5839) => -0.04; 26.3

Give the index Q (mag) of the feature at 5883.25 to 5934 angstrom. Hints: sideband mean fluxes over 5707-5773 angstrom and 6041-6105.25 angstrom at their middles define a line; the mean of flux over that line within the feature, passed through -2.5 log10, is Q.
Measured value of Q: 0.07 mag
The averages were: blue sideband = 25.3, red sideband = 24.3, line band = 23.3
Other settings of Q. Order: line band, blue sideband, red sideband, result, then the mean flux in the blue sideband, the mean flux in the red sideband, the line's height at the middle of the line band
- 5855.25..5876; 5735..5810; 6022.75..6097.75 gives 0.02 mag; 25.1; 24.3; 24.9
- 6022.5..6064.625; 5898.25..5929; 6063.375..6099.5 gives 0.02 mag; 24.6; 24.5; 24.5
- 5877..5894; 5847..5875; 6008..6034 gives 0.07 mag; 24.2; 23.5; 24.1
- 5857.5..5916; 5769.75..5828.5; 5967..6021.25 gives 0.05 mag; 24.6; 24.2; 24.4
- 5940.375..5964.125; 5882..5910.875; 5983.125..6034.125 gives -0.10 mag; 21.9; 24.1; 23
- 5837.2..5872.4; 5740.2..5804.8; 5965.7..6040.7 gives 0.00 mag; 25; 24.2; 24.7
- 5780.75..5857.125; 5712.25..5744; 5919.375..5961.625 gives 0.01 mag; 25.6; 25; 25.3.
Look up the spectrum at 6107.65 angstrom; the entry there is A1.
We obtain 24.19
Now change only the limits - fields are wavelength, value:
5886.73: 24.75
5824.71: 24.64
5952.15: 24.72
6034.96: 24.5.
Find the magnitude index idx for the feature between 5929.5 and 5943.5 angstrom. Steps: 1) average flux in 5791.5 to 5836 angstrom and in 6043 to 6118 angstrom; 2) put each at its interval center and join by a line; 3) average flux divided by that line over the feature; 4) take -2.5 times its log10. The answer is 0.02 mag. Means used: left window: 25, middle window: 24.3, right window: 24.4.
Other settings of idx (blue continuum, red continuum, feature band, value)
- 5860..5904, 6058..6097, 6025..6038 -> 0.02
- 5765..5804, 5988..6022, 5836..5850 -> -0.06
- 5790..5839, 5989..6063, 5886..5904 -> 0.19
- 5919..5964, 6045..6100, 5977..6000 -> 0.02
